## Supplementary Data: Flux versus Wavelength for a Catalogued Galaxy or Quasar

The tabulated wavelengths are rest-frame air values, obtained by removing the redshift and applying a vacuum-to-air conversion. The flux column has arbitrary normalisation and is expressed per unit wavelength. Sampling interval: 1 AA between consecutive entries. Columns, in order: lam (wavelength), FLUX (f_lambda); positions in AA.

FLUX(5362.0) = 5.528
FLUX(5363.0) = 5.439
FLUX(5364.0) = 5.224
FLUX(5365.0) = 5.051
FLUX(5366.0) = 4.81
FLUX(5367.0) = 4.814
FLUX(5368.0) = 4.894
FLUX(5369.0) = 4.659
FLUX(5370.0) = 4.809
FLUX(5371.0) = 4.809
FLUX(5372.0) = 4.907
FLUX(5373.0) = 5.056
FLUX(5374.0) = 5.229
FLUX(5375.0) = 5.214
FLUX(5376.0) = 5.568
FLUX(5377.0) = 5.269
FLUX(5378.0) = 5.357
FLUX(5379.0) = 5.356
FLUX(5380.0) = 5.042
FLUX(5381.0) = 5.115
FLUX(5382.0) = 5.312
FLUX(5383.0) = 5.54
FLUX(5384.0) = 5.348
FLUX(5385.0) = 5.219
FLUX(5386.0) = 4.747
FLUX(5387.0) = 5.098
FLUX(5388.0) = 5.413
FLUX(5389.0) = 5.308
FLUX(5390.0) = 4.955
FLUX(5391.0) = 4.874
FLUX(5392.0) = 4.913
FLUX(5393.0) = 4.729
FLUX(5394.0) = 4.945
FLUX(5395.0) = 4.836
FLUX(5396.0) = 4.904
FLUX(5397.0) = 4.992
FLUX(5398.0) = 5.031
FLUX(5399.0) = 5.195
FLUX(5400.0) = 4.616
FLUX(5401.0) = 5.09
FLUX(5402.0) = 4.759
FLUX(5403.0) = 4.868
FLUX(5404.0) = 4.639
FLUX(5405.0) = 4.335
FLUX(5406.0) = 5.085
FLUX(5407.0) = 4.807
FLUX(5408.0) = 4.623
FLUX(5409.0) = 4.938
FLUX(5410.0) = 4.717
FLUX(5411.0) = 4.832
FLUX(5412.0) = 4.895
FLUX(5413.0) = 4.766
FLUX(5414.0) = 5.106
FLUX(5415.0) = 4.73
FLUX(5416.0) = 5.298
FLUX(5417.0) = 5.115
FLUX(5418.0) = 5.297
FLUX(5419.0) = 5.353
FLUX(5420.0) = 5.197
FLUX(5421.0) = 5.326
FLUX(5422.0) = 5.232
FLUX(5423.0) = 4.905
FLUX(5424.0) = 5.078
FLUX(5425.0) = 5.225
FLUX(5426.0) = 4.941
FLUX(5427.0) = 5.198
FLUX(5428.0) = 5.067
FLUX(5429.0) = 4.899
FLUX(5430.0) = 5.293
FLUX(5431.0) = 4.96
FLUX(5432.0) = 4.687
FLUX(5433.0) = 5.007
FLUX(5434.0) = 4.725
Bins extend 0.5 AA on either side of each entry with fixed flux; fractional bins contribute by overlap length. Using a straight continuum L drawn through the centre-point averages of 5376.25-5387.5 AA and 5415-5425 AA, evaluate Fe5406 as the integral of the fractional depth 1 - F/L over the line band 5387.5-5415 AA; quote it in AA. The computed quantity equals 1.6 AA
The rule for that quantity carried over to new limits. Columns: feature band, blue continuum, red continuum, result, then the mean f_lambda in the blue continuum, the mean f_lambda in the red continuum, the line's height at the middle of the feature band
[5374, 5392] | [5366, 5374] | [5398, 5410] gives -1.3 AA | 4.87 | 4.82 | 4.85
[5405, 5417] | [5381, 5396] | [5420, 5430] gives 0.5 AA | 5.08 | 5.11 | 5.1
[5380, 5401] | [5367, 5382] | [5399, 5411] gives -0.5 AA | 5.09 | 4.79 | 4.93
